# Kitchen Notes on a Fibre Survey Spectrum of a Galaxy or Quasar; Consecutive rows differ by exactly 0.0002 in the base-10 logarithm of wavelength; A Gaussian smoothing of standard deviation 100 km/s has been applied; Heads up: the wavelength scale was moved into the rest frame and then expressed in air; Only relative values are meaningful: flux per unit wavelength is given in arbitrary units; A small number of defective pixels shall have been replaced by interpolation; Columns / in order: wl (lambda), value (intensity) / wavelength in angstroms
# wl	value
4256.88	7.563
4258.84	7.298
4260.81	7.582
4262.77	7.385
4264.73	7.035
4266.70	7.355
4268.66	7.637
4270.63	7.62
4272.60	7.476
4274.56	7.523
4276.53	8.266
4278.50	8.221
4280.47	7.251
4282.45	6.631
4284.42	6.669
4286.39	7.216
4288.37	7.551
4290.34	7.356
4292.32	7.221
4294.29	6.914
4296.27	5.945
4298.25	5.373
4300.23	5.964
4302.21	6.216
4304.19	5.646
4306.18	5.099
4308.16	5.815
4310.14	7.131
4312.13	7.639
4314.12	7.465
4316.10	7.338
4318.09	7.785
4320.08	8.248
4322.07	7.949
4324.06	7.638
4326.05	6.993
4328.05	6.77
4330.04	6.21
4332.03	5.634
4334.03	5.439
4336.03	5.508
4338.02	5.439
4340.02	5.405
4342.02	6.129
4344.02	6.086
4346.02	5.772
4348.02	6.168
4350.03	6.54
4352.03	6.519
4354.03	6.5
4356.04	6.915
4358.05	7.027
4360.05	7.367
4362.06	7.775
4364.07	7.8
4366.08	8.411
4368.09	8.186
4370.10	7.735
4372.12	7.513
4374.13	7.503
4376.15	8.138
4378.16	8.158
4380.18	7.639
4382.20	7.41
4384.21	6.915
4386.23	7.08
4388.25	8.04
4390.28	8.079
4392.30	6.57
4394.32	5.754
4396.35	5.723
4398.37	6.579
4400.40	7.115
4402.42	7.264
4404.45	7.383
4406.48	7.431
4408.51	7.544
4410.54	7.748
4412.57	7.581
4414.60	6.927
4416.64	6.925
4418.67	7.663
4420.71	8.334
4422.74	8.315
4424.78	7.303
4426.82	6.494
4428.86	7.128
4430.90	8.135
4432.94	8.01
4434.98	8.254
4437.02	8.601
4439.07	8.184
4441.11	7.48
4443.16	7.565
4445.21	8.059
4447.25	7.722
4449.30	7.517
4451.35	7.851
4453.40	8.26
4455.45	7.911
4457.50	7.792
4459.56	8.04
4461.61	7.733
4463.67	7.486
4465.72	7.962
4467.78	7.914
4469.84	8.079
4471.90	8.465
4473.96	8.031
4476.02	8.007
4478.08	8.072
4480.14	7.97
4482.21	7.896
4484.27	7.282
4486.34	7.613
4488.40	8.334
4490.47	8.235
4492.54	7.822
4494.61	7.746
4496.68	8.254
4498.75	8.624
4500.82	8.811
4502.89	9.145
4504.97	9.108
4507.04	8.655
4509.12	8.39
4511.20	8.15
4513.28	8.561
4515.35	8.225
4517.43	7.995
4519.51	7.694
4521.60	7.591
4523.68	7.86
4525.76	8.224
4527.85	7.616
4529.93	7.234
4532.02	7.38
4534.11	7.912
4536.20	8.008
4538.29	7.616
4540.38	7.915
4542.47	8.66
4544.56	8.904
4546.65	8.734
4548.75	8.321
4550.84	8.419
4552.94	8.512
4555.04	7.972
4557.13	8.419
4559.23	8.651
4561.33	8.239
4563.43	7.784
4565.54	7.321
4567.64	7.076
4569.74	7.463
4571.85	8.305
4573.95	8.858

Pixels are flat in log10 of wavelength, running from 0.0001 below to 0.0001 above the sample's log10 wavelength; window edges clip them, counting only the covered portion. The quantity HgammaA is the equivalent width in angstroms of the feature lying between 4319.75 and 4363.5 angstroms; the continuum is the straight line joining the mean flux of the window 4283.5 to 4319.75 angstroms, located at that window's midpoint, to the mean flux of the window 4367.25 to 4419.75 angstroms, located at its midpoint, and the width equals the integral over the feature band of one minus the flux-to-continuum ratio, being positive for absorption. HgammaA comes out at 2.8 angstroms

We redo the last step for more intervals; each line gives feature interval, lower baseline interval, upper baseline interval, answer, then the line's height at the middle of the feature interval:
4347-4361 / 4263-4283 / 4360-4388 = 1.7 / 7.67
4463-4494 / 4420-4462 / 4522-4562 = 0.0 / 7.95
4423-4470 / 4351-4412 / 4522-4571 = -1.3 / 7.6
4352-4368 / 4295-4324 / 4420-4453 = -0.5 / 7.16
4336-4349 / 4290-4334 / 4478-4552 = 2.1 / 6.92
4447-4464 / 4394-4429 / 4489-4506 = 0.0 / 7.85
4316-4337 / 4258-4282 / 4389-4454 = 1.9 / 7.51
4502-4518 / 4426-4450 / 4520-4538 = -1.7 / 7.73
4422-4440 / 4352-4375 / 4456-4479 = -0.1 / 7.79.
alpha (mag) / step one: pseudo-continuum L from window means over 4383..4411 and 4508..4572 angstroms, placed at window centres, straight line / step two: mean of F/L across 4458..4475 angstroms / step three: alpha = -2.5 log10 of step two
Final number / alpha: -0.06 mag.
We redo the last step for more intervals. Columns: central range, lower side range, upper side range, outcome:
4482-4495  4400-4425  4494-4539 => 0.02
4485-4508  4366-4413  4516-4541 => -0.10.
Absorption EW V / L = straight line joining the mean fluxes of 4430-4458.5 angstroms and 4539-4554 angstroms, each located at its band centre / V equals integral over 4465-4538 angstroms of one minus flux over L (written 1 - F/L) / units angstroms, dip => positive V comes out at 1.5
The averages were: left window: 7.95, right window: 8.48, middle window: 8.08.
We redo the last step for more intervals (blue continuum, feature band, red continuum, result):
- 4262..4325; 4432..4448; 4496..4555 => -0.38 angstroms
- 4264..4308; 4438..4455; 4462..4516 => 0.17 angstroms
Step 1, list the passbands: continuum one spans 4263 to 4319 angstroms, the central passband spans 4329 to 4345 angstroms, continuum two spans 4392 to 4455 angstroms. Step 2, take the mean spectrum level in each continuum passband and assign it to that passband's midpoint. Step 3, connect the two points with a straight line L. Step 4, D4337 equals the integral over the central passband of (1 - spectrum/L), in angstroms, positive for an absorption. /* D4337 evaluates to 3.2 angstroms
